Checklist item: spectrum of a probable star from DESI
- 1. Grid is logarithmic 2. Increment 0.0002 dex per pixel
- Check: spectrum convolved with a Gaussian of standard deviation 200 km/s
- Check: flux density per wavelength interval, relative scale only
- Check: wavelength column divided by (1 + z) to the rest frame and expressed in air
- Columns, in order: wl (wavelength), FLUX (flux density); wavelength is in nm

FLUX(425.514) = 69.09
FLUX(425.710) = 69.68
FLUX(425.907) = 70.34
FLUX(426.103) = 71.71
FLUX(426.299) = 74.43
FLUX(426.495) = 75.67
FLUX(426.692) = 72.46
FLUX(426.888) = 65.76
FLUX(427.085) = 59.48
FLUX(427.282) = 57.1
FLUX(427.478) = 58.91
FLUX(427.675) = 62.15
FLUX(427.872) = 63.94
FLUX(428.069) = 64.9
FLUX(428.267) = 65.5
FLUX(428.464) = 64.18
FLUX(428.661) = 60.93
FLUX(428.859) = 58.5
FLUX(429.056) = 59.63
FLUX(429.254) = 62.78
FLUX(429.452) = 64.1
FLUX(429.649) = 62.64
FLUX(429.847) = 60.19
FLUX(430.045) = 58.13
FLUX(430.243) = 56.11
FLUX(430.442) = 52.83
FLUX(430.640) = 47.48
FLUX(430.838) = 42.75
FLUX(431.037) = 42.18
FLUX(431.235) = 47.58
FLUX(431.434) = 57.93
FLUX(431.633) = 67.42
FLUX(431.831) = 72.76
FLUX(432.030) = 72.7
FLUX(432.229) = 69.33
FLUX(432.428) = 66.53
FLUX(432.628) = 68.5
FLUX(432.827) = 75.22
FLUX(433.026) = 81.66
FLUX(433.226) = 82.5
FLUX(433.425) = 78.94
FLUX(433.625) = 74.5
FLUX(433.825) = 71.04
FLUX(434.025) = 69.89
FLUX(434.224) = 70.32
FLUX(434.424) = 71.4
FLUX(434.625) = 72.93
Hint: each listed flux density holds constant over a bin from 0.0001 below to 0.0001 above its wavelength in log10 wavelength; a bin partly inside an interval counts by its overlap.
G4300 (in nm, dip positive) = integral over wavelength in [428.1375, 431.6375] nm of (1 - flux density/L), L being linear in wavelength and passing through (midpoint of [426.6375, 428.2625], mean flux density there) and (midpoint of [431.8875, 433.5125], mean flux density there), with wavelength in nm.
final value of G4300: 0.56 nm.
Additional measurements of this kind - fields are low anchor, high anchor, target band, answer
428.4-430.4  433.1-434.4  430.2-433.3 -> 0.259 nm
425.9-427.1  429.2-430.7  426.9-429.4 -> 0.112 nm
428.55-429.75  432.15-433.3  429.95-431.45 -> 0.371 nm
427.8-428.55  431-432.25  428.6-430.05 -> 0.061 nm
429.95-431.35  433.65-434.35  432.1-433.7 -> -0.266 nm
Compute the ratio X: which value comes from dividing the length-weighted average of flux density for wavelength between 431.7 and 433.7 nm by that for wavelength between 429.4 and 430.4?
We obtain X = 1.2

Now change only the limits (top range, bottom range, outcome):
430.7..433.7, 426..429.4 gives 1.03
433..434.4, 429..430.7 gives 1.28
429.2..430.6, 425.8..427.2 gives 0.84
